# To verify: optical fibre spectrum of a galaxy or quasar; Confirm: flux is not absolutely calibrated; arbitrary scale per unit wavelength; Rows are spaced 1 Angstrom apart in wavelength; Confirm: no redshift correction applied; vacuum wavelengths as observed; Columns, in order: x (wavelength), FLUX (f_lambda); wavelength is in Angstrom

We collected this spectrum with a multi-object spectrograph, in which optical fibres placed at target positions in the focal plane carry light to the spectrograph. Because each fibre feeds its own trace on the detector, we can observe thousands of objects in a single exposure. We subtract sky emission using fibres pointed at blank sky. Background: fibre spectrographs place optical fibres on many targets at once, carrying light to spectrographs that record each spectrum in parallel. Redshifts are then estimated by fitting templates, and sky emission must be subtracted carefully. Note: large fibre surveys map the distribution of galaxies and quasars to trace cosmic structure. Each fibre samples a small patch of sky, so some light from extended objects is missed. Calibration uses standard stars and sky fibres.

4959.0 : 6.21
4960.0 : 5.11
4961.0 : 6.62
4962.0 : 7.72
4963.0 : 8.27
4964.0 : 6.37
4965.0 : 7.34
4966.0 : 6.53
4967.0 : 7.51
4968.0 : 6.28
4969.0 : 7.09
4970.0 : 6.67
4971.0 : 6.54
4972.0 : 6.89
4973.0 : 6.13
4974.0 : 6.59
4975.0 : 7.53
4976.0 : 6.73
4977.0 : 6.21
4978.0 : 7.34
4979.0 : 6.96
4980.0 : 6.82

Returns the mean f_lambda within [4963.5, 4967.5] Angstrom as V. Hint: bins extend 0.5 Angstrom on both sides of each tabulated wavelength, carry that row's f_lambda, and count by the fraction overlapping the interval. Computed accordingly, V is 6.94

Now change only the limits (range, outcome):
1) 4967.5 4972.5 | 6.69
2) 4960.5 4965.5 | 7.26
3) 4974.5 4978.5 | 6.95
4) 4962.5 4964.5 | 7.32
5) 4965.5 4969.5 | 6.85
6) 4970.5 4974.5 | 6.54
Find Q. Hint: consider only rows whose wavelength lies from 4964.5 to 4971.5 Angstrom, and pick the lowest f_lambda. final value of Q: 6.28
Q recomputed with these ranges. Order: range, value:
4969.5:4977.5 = 6.13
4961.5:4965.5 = 6.37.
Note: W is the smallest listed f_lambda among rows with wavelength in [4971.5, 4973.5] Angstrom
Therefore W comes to 6.13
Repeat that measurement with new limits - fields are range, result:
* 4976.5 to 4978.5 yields 6.21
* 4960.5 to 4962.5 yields 6.62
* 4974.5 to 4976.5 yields 6.73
